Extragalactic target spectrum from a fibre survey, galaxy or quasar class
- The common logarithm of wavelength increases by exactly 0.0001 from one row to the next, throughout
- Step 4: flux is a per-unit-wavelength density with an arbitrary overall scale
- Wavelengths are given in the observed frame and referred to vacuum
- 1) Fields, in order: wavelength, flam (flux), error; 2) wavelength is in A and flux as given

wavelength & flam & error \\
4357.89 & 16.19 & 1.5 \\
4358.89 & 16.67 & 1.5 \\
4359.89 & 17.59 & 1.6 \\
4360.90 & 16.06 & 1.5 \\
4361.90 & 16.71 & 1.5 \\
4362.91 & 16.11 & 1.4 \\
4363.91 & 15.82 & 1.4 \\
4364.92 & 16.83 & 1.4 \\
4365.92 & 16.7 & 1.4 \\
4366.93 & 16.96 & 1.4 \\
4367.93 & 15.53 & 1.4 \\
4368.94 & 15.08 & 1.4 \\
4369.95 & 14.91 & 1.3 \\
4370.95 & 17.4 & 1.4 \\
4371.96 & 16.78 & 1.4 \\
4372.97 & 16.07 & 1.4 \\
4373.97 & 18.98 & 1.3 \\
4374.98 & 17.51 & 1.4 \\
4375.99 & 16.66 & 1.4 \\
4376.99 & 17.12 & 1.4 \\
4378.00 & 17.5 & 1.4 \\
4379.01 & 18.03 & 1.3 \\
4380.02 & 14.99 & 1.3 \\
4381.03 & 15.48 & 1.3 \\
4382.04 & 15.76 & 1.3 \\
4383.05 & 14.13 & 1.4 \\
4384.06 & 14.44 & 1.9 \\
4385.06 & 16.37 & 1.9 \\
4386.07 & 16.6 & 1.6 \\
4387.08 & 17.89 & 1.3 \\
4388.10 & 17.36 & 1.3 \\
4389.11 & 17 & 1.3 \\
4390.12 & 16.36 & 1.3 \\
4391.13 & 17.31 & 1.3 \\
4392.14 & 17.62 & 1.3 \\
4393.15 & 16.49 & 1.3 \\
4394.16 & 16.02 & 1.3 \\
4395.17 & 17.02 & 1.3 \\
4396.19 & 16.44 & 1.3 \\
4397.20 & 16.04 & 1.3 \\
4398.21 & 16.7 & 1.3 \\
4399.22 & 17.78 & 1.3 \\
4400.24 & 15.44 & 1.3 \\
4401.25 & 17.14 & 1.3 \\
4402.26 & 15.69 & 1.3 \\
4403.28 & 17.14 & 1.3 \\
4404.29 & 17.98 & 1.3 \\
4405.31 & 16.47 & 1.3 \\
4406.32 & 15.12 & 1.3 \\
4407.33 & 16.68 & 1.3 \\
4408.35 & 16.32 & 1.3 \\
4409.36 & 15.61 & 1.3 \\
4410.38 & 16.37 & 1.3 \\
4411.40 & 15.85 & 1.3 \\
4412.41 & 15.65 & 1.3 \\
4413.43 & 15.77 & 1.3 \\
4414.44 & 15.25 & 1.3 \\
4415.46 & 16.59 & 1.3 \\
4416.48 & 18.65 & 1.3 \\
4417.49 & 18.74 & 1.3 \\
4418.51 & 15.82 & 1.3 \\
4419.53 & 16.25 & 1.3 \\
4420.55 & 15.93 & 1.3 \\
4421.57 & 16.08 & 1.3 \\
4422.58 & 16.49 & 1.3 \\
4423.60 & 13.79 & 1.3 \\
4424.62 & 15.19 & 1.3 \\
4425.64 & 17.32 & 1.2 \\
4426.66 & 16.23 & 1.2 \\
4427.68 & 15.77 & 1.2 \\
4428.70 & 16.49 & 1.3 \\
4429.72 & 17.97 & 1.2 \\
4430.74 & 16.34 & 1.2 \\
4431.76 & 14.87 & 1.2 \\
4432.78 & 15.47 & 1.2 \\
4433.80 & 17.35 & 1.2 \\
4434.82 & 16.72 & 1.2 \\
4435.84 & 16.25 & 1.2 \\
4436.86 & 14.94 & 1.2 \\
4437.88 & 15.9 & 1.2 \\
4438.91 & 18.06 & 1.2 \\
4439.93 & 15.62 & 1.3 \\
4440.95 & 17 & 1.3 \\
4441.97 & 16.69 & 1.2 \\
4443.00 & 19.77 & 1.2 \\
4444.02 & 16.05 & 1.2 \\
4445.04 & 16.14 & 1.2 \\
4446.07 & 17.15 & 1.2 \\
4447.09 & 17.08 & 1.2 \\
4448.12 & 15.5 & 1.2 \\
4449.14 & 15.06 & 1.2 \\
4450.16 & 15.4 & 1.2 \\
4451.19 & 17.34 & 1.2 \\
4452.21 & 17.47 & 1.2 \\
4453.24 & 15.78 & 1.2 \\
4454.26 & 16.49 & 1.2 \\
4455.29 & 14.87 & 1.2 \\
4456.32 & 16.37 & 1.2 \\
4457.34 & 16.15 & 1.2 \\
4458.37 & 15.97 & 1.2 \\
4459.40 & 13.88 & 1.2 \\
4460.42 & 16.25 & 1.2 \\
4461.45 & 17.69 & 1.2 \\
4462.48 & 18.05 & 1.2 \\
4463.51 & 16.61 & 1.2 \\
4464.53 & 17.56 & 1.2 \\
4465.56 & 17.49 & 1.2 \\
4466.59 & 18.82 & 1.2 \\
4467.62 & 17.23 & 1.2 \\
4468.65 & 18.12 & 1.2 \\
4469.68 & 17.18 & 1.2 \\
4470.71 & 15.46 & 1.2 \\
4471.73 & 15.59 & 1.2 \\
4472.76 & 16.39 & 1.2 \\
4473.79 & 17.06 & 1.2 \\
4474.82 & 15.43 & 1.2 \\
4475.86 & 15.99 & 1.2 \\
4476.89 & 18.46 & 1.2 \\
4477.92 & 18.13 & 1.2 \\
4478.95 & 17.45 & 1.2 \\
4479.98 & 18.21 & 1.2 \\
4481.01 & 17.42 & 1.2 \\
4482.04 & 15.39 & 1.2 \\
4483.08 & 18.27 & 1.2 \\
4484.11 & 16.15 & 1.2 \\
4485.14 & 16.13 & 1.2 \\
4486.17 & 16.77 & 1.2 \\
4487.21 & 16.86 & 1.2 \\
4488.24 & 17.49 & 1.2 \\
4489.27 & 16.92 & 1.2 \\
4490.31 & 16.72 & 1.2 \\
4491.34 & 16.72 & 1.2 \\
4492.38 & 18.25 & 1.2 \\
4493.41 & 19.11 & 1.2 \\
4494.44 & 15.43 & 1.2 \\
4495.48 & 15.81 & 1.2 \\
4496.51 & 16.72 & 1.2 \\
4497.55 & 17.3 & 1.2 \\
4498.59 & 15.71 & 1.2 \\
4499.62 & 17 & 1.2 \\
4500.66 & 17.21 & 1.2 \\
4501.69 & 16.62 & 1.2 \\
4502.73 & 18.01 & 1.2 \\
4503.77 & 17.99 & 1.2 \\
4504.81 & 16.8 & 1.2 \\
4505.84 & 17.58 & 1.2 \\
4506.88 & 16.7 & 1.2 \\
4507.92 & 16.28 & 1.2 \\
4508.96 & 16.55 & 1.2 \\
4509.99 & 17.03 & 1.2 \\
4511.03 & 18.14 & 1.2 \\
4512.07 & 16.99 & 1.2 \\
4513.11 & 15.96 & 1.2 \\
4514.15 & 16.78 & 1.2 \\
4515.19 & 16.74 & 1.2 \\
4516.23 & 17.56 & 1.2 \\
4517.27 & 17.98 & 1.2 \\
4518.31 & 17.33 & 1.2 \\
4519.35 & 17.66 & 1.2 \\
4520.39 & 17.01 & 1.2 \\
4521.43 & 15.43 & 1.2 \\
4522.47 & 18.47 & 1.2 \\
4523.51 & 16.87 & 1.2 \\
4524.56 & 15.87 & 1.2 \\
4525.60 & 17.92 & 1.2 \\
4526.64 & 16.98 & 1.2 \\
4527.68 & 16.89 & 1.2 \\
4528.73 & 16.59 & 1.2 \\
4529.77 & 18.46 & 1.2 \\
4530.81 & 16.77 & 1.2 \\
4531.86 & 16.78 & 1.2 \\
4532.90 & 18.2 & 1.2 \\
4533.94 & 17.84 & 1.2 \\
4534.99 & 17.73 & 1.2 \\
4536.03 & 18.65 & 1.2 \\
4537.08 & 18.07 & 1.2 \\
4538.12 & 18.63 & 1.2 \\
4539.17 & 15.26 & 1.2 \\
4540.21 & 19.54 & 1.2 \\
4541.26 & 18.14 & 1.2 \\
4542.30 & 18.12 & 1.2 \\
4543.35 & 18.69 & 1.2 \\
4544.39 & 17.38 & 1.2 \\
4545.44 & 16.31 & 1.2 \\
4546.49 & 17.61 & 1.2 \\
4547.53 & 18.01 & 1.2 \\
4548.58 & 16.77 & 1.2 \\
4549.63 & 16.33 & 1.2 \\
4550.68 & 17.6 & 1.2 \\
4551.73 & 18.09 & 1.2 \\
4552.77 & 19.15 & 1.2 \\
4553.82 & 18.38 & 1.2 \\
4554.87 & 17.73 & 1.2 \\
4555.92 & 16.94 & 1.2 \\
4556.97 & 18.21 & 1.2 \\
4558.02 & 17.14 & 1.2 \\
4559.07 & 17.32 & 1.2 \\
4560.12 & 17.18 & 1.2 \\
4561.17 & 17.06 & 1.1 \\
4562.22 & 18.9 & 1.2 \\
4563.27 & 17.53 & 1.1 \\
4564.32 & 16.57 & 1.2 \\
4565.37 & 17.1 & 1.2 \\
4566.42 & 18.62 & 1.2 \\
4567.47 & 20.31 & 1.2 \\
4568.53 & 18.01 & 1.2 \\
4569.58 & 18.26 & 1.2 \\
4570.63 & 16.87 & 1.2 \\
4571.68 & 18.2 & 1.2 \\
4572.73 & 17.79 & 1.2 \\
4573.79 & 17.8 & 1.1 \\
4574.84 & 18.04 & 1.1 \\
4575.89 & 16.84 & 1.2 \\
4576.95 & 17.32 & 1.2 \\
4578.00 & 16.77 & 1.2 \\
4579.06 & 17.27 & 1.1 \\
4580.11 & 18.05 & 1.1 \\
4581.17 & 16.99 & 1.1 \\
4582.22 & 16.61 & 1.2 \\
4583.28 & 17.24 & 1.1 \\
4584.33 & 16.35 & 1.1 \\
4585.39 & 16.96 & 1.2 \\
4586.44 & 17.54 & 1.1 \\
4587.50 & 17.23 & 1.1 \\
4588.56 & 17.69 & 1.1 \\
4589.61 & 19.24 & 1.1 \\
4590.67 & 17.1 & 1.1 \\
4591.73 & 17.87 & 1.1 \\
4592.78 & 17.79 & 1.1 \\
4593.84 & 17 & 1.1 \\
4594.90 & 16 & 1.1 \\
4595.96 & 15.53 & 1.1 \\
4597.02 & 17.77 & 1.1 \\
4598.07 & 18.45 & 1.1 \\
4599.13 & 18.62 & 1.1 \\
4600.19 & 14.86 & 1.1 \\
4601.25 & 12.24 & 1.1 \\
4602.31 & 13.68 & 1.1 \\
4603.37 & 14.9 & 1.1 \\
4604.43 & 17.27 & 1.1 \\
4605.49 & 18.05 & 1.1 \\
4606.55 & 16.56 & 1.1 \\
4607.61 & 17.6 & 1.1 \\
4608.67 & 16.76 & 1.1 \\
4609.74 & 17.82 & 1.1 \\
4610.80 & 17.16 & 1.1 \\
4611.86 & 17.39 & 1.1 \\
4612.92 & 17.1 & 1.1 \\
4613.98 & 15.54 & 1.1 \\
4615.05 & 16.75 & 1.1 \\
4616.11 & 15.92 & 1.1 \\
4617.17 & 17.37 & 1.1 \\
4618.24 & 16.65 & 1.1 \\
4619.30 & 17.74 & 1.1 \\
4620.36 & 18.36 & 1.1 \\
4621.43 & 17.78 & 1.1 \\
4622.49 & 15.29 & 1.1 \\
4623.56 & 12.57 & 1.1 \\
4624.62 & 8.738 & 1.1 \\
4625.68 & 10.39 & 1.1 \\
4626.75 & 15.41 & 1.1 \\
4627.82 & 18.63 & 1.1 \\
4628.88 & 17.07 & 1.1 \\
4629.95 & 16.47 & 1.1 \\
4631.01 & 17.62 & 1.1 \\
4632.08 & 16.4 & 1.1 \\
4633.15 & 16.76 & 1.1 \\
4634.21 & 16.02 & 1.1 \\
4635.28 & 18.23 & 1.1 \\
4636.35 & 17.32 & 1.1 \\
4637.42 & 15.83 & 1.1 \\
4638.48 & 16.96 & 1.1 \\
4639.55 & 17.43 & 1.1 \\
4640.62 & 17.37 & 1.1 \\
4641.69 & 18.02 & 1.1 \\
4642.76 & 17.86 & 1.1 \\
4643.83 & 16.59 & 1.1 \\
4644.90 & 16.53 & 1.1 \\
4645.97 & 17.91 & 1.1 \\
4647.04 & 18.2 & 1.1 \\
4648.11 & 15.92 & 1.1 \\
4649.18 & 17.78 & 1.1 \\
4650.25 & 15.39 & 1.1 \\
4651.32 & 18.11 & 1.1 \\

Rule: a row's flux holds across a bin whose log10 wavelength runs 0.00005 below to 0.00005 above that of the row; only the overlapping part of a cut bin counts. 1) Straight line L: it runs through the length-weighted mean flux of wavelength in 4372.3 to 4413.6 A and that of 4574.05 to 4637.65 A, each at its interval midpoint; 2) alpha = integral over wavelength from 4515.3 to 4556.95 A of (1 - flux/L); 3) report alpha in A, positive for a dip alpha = -2.39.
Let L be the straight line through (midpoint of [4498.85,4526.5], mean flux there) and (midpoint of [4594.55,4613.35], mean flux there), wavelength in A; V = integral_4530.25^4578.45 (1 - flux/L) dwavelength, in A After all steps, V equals -2.5 A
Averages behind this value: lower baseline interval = 17.1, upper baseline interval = 16.5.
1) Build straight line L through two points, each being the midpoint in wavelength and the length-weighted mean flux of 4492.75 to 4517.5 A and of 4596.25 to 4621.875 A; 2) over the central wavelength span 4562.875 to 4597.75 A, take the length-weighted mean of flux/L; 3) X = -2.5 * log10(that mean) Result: -0.04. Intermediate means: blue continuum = 17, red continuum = 16.7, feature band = 17.5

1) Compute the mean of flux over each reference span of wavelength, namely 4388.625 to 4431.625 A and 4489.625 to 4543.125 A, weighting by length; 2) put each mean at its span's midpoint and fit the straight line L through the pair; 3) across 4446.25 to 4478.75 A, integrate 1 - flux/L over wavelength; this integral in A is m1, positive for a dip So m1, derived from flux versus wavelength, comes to 0.4 A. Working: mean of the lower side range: 16.4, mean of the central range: 16.6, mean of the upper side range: 17.2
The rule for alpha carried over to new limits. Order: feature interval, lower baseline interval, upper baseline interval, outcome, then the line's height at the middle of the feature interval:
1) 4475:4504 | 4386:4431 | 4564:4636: -0.73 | 16.6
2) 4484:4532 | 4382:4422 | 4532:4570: 1.12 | 17.4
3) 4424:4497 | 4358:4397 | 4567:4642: -0.20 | 16.6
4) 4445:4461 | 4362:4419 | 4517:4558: 0.83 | 16.9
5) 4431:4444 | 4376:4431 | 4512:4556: 0.13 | 16.7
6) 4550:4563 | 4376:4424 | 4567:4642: -0.84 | 16.7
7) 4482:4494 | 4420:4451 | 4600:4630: -0.69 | 16.2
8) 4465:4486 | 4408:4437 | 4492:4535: -0.34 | 16.7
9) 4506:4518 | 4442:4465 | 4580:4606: -0.27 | 16.6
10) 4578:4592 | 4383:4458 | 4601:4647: -0.81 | 16.4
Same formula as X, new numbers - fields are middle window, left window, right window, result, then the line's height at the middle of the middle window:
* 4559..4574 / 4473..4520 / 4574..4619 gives -0.056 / 16.9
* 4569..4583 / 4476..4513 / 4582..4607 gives -0.039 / 16.8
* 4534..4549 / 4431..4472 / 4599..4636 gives -0.093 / 16.3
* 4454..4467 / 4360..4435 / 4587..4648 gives -0.009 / 16.5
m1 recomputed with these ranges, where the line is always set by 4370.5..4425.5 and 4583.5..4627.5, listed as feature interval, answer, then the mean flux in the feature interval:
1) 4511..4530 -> -0.8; 17.1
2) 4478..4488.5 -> -0.4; 17.1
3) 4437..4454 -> -0.1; 16.6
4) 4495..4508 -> -0.4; 16.9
